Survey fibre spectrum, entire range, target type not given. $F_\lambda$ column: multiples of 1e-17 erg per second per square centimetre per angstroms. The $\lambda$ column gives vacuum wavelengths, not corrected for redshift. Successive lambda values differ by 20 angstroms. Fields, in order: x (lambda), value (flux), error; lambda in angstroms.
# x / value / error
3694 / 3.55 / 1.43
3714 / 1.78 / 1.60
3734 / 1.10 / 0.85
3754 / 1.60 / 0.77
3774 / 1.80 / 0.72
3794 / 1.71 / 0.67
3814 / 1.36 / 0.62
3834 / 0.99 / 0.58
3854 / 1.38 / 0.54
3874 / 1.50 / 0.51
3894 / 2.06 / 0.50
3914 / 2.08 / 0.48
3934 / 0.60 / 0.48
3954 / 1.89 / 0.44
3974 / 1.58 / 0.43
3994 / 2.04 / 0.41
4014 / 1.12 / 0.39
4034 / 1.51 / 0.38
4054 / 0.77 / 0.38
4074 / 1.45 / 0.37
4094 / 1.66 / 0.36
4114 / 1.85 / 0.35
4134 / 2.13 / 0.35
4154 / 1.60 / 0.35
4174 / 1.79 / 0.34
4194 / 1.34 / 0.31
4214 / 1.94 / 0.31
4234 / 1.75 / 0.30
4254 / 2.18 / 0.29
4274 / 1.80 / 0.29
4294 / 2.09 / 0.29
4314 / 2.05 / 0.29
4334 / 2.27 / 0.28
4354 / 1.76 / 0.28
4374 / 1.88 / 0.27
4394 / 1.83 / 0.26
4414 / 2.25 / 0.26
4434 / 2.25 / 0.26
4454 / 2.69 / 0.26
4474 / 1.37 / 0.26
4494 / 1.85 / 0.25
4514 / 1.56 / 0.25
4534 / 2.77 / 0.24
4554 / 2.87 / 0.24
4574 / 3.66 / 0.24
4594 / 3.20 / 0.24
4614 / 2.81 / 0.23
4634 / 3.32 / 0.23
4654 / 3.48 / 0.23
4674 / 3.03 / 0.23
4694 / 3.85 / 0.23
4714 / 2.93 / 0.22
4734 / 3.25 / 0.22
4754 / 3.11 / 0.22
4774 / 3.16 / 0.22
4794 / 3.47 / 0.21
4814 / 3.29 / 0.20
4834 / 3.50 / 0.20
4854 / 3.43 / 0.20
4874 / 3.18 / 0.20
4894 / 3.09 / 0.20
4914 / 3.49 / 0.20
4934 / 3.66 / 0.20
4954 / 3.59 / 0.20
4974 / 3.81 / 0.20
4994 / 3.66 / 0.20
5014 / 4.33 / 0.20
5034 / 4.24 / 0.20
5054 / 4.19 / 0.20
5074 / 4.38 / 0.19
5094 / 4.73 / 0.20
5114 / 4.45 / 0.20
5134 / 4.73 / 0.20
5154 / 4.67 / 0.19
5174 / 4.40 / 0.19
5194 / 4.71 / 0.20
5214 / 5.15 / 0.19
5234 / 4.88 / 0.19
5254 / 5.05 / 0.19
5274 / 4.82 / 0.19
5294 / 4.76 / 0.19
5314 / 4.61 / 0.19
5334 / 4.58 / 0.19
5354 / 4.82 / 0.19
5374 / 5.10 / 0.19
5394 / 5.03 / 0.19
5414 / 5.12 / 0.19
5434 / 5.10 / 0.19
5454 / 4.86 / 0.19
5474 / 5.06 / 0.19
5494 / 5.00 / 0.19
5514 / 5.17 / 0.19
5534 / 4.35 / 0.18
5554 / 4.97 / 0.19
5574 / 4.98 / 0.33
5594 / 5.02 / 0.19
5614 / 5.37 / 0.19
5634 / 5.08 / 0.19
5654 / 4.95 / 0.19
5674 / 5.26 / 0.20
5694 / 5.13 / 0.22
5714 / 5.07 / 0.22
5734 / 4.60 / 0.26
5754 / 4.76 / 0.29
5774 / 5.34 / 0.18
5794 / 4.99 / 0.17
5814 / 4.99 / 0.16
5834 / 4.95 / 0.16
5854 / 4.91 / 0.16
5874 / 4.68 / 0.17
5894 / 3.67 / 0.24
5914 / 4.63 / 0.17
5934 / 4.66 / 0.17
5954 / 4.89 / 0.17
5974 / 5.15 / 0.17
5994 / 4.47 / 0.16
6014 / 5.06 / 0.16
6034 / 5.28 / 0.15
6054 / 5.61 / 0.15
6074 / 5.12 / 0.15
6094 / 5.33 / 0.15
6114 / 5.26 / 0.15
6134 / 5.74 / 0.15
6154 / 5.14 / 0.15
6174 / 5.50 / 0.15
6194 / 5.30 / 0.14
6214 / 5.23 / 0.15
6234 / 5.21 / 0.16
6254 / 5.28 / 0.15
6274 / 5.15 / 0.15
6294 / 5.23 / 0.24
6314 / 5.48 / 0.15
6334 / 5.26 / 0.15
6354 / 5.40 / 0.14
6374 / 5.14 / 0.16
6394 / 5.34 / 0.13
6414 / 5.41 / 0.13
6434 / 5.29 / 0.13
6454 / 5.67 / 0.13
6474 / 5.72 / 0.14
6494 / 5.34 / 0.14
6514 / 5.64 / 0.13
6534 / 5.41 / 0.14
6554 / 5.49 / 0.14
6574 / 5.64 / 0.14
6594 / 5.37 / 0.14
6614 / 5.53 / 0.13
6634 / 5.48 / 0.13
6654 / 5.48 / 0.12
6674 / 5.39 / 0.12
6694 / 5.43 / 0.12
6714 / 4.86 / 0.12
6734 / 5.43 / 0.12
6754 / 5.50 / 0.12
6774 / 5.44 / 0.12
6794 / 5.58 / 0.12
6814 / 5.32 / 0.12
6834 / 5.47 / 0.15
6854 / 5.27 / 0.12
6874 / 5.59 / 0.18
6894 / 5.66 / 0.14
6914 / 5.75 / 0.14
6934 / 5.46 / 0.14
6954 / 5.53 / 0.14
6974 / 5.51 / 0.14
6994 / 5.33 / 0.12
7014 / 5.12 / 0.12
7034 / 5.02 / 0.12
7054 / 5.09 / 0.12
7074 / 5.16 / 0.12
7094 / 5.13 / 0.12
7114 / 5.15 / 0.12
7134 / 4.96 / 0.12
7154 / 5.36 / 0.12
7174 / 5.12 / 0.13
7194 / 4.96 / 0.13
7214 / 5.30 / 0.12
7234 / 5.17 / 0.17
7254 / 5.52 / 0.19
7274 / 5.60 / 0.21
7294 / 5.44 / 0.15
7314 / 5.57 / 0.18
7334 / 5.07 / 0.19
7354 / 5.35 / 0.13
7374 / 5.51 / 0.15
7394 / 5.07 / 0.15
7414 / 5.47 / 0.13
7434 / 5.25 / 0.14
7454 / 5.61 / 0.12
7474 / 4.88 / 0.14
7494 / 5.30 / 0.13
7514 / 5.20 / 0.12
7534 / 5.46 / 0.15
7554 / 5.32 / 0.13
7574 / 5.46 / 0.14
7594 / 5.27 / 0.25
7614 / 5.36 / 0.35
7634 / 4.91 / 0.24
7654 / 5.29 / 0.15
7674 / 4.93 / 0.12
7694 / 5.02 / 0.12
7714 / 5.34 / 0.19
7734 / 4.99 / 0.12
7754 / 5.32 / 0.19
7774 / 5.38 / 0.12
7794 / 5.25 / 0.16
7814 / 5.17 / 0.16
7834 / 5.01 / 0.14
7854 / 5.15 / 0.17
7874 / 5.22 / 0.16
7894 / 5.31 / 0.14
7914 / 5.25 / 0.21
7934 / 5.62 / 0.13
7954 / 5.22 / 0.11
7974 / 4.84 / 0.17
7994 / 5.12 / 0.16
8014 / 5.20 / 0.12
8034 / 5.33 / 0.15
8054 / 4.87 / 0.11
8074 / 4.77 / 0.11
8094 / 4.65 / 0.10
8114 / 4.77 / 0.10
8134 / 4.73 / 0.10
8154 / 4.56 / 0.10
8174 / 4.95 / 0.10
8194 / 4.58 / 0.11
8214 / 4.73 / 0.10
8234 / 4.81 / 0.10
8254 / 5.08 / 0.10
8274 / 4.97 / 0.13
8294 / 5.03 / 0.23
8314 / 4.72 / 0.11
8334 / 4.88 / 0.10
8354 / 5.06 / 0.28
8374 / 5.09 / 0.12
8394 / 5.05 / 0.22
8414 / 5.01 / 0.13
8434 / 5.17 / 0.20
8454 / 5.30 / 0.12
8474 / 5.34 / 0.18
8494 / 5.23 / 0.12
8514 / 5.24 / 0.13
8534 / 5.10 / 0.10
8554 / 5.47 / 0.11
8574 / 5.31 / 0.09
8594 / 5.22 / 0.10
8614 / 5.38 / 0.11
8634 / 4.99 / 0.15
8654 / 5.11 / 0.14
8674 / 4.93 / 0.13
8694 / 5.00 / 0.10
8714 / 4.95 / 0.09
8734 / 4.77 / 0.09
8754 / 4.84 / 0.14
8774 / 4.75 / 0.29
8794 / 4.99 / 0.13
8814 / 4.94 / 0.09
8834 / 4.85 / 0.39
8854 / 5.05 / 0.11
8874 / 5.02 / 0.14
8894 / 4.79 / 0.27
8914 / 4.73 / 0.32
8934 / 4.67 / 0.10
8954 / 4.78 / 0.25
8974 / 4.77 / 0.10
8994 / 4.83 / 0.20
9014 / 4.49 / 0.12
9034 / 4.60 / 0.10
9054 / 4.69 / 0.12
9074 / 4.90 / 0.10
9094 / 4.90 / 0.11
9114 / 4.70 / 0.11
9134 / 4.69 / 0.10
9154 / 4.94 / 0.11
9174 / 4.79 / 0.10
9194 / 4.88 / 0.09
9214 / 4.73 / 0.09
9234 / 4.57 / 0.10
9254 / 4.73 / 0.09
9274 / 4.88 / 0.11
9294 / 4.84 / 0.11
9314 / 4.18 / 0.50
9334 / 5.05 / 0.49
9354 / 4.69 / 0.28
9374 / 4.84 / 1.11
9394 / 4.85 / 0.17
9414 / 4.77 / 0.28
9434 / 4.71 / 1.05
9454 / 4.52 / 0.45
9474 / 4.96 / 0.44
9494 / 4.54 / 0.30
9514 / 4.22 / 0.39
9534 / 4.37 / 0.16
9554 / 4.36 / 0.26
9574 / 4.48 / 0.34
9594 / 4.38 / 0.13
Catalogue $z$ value 0.14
